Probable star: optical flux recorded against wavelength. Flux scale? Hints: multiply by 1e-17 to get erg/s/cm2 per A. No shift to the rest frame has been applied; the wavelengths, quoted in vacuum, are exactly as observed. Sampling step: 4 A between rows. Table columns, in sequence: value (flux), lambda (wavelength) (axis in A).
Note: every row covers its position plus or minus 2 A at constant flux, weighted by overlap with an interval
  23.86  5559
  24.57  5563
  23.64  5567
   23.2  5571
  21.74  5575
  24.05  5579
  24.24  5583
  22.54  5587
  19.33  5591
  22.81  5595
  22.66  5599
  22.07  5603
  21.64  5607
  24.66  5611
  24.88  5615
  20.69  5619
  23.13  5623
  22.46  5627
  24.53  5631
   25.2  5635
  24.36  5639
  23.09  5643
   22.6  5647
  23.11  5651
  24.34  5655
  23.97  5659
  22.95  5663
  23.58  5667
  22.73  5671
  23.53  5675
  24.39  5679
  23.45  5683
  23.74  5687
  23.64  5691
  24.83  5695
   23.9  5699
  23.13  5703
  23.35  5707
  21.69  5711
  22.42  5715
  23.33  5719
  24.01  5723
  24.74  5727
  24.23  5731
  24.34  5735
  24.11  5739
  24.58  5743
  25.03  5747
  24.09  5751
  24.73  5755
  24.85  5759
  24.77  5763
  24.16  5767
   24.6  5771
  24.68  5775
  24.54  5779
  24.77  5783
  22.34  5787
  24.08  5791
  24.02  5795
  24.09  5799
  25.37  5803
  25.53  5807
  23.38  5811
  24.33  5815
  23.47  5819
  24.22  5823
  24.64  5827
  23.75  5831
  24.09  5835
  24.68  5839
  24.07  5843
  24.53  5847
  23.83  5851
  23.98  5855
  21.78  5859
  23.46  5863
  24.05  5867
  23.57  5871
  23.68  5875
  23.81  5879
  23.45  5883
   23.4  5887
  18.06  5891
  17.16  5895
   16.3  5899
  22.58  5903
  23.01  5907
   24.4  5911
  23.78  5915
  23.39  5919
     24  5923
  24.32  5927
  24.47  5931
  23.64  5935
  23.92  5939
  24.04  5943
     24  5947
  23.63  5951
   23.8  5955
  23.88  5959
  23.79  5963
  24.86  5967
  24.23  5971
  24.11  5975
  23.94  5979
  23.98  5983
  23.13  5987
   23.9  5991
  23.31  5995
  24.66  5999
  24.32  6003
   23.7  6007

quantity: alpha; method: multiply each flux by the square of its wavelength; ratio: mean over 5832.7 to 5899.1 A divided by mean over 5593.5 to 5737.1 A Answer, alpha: 1.04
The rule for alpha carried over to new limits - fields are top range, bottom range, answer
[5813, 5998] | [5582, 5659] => 1.12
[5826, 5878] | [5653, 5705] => 1.07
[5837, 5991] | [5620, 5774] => 1.05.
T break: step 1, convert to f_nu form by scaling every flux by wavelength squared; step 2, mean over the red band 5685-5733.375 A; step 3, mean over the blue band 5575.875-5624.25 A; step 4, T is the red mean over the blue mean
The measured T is 1.1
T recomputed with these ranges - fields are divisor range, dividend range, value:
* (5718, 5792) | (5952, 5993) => 1.06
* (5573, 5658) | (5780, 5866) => 1.12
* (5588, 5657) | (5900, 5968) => 1.15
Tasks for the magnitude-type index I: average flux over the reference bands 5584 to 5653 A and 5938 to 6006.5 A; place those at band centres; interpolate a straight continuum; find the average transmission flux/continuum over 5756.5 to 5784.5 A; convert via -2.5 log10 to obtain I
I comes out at -0.06 mag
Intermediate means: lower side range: 22.9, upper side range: 24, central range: 24.6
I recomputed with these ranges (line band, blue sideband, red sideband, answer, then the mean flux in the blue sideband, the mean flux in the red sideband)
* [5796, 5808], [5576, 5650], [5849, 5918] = -0.10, 23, 22.4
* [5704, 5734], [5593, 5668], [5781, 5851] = 0.01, 23.3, 24.2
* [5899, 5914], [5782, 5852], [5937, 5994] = 0.08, 24.2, 23.9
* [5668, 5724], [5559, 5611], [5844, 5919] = -0.03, 22.8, 22.5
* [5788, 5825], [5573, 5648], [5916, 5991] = -0.03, 23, 23.9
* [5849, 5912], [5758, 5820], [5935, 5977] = 0.09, 24.3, 24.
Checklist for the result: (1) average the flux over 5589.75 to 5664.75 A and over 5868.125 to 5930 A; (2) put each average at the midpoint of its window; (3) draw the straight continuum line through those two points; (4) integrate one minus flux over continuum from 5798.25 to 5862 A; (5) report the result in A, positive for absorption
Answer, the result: -4.3 A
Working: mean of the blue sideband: 23.1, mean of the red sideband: 22.4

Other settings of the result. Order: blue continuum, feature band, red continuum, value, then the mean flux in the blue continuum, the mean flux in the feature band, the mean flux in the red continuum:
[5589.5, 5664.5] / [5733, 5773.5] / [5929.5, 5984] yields -1.9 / 23.1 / 24.5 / 24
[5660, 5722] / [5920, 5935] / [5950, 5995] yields -0.2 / 23.4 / 24.1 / 23.9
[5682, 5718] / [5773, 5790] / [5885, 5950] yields -0.8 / 23.3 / 24.1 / 22.5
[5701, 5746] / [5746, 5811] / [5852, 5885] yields -2.3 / 23.7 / 24.4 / 23.5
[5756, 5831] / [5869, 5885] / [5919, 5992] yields 0.3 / 24.3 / 23.6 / 24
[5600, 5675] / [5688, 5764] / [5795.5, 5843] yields -0.5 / 23.3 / 24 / 24.3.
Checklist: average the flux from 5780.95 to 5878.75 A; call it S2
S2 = 24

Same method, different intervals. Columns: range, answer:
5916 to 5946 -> 24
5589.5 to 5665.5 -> 23.1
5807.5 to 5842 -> 24.1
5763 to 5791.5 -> 24.2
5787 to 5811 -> 24.3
